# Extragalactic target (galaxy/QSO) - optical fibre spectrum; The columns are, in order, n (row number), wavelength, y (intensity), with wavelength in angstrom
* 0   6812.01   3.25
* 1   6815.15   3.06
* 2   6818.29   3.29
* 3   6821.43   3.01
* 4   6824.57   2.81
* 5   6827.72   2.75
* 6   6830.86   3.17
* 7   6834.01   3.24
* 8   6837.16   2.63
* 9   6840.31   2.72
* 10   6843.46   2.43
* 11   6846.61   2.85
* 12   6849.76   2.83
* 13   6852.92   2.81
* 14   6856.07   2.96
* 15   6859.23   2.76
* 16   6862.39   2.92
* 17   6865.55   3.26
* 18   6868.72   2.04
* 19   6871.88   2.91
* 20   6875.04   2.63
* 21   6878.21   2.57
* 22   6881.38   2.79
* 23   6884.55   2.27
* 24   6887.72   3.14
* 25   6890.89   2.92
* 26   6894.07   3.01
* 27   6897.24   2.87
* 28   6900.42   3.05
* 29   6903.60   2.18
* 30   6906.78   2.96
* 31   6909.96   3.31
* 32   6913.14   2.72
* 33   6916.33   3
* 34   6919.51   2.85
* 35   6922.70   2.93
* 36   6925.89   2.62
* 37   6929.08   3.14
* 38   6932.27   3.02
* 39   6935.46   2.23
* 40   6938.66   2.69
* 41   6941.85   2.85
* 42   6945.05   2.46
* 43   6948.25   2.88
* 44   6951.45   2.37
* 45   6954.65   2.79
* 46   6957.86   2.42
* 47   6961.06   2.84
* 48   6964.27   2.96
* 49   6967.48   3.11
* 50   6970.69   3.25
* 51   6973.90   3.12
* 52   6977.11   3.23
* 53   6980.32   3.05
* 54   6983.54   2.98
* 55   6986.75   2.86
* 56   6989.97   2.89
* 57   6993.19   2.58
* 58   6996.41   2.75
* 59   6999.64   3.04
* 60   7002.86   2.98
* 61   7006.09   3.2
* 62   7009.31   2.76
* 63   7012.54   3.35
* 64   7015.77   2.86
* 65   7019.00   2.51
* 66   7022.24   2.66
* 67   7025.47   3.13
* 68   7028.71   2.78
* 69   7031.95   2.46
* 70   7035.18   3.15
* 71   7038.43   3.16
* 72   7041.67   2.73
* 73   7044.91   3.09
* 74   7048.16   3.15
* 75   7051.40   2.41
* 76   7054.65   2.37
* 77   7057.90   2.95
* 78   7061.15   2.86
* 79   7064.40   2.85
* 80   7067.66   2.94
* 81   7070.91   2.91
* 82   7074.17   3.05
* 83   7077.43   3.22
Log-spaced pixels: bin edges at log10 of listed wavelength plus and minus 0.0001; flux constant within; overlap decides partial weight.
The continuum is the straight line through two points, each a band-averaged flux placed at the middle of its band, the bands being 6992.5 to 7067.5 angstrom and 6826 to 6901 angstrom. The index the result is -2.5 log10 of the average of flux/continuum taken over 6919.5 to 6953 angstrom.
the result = 0.042 mag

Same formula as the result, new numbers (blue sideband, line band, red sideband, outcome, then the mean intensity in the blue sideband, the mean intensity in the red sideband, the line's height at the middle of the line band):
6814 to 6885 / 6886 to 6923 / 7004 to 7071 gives -0.03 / 2.82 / 2.87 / 2.83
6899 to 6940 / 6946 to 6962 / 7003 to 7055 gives 0.08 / 2.82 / 2.88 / 2.84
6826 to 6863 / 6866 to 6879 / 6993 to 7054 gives 0.10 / 2.84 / 2.88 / 2.84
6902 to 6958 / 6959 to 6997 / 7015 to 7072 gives -0.07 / 2.75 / 2.83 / 2.79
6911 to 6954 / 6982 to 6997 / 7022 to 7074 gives 0.00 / 2.76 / 2.86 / 2.81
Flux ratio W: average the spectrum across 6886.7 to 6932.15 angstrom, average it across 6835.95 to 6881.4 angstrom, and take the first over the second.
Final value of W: 1.06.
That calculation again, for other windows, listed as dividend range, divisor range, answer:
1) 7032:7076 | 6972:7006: 0.97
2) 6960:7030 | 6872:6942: 1.05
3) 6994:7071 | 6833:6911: 1.03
